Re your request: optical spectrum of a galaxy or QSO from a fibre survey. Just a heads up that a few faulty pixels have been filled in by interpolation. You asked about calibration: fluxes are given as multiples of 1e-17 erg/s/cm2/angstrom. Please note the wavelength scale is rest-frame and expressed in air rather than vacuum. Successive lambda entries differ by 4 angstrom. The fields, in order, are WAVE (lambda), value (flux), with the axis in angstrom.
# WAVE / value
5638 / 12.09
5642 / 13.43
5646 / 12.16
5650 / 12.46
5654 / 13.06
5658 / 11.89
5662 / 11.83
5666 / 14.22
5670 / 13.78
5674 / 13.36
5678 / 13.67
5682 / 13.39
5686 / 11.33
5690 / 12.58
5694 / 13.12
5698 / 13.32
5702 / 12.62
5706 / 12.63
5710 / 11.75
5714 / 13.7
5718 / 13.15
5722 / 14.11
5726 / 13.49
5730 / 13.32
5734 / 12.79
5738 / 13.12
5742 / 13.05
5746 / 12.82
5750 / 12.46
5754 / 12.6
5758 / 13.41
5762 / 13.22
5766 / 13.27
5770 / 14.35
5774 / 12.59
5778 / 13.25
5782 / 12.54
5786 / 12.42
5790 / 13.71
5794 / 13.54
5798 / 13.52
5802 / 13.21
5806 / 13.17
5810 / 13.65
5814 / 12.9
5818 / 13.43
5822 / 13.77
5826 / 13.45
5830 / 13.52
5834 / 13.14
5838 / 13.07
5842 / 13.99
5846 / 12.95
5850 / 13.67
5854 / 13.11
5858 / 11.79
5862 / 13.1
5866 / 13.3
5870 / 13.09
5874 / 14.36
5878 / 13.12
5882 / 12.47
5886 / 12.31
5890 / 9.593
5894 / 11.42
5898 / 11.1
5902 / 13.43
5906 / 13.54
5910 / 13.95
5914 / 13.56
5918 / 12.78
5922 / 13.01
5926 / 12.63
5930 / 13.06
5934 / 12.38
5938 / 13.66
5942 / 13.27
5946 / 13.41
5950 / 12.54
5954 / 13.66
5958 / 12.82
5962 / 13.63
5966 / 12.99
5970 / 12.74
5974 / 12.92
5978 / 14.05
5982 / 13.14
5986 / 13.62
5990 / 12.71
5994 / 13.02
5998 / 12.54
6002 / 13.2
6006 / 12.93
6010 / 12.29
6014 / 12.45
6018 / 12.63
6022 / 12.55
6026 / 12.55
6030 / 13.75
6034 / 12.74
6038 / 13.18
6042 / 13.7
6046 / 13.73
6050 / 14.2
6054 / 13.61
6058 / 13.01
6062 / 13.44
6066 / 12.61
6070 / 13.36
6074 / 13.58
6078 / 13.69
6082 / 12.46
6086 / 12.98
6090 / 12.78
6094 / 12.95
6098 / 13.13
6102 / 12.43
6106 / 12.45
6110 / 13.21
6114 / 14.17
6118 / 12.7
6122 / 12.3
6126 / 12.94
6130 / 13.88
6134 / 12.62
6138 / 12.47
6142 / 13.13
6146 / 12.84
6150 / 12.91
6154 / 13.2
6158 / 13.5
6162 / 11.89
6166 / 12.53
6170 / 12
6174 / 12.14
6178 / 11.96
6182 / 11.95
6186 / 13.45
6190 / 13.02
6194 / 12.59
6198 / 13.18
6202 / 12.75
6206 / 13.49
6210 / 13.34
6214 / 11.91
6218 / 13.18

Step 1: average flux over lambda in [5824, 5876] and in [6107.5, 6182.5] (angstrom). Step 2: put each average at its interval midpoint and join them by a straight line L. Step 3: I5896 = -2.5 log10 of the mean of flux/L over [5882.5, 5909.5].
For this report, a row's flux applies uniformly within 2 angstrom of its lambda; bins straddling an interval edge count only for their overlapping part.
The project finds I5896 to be 0.10 mag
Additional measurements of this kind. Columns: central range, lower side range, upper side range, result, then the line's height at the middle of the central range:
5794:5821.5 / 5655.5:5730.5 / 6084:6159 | -0.03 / 13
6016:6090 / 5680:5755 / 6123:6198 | -0.04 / 12.8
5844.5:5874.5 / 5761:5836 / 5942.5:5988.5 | 0.01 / 13.3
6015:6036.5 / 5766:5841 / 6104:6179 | 0.01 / 13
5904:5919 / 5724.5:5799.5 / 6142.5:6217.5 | -0.04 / 13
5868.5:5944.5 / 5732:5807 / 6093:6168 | 0.02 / 13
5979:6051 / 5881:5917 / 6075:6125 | -0.03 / 12.7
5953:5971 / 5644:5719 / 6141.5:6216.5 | -0.03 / 12.8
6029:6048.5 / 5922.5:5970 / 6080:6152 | -0.04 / 13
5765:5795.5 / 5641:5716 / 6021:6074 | -0.02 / 13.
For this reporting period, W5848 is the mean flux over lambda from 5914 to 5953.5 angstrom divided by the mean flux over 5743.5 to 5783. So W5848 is 1.00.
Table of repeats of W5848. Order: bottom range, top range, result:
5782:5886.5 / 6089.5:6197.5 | 0.97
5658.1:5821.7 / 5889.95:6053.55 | 0.99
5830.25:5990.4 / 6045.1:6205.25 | 1.00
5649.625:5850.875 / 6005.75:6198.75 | 0.99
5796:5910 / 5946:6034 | 1.00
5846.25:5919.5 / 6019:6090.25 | 1.04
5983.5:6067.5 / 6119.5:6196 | 0.97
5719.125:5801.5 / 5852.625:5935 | 0.97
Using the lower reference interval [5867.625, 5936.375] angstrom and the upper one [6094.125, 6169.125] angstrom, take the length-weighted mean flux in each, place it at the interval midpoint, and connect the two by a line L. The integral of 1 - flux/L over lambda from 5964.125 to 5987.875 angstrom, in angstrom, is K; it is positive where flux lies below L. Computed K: -0.9 angstrom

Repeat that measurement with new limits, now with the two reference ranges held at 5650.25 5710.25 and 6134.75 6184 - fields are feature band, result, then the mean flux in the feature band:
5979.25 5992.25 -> -0.6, 13.2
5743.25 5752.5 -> 0.1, 12.7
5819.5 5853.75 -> -1.8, 13.4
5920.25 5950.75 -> -0.8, 13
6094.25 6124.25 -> -0.8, 12.9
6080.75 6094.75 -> -0.2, 12.8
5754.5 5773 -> -0.9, 13.4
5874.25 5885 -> -0.2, 13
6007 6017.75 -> 0.2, 12.5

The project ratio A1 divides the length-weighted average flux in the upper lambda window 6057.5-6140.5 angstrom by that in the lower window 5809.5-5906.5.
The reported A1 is 1.01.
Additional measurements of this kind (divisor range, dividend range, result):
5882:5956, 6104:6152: 1.02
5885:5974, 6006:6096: 1.02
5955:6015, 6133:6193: 0.97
